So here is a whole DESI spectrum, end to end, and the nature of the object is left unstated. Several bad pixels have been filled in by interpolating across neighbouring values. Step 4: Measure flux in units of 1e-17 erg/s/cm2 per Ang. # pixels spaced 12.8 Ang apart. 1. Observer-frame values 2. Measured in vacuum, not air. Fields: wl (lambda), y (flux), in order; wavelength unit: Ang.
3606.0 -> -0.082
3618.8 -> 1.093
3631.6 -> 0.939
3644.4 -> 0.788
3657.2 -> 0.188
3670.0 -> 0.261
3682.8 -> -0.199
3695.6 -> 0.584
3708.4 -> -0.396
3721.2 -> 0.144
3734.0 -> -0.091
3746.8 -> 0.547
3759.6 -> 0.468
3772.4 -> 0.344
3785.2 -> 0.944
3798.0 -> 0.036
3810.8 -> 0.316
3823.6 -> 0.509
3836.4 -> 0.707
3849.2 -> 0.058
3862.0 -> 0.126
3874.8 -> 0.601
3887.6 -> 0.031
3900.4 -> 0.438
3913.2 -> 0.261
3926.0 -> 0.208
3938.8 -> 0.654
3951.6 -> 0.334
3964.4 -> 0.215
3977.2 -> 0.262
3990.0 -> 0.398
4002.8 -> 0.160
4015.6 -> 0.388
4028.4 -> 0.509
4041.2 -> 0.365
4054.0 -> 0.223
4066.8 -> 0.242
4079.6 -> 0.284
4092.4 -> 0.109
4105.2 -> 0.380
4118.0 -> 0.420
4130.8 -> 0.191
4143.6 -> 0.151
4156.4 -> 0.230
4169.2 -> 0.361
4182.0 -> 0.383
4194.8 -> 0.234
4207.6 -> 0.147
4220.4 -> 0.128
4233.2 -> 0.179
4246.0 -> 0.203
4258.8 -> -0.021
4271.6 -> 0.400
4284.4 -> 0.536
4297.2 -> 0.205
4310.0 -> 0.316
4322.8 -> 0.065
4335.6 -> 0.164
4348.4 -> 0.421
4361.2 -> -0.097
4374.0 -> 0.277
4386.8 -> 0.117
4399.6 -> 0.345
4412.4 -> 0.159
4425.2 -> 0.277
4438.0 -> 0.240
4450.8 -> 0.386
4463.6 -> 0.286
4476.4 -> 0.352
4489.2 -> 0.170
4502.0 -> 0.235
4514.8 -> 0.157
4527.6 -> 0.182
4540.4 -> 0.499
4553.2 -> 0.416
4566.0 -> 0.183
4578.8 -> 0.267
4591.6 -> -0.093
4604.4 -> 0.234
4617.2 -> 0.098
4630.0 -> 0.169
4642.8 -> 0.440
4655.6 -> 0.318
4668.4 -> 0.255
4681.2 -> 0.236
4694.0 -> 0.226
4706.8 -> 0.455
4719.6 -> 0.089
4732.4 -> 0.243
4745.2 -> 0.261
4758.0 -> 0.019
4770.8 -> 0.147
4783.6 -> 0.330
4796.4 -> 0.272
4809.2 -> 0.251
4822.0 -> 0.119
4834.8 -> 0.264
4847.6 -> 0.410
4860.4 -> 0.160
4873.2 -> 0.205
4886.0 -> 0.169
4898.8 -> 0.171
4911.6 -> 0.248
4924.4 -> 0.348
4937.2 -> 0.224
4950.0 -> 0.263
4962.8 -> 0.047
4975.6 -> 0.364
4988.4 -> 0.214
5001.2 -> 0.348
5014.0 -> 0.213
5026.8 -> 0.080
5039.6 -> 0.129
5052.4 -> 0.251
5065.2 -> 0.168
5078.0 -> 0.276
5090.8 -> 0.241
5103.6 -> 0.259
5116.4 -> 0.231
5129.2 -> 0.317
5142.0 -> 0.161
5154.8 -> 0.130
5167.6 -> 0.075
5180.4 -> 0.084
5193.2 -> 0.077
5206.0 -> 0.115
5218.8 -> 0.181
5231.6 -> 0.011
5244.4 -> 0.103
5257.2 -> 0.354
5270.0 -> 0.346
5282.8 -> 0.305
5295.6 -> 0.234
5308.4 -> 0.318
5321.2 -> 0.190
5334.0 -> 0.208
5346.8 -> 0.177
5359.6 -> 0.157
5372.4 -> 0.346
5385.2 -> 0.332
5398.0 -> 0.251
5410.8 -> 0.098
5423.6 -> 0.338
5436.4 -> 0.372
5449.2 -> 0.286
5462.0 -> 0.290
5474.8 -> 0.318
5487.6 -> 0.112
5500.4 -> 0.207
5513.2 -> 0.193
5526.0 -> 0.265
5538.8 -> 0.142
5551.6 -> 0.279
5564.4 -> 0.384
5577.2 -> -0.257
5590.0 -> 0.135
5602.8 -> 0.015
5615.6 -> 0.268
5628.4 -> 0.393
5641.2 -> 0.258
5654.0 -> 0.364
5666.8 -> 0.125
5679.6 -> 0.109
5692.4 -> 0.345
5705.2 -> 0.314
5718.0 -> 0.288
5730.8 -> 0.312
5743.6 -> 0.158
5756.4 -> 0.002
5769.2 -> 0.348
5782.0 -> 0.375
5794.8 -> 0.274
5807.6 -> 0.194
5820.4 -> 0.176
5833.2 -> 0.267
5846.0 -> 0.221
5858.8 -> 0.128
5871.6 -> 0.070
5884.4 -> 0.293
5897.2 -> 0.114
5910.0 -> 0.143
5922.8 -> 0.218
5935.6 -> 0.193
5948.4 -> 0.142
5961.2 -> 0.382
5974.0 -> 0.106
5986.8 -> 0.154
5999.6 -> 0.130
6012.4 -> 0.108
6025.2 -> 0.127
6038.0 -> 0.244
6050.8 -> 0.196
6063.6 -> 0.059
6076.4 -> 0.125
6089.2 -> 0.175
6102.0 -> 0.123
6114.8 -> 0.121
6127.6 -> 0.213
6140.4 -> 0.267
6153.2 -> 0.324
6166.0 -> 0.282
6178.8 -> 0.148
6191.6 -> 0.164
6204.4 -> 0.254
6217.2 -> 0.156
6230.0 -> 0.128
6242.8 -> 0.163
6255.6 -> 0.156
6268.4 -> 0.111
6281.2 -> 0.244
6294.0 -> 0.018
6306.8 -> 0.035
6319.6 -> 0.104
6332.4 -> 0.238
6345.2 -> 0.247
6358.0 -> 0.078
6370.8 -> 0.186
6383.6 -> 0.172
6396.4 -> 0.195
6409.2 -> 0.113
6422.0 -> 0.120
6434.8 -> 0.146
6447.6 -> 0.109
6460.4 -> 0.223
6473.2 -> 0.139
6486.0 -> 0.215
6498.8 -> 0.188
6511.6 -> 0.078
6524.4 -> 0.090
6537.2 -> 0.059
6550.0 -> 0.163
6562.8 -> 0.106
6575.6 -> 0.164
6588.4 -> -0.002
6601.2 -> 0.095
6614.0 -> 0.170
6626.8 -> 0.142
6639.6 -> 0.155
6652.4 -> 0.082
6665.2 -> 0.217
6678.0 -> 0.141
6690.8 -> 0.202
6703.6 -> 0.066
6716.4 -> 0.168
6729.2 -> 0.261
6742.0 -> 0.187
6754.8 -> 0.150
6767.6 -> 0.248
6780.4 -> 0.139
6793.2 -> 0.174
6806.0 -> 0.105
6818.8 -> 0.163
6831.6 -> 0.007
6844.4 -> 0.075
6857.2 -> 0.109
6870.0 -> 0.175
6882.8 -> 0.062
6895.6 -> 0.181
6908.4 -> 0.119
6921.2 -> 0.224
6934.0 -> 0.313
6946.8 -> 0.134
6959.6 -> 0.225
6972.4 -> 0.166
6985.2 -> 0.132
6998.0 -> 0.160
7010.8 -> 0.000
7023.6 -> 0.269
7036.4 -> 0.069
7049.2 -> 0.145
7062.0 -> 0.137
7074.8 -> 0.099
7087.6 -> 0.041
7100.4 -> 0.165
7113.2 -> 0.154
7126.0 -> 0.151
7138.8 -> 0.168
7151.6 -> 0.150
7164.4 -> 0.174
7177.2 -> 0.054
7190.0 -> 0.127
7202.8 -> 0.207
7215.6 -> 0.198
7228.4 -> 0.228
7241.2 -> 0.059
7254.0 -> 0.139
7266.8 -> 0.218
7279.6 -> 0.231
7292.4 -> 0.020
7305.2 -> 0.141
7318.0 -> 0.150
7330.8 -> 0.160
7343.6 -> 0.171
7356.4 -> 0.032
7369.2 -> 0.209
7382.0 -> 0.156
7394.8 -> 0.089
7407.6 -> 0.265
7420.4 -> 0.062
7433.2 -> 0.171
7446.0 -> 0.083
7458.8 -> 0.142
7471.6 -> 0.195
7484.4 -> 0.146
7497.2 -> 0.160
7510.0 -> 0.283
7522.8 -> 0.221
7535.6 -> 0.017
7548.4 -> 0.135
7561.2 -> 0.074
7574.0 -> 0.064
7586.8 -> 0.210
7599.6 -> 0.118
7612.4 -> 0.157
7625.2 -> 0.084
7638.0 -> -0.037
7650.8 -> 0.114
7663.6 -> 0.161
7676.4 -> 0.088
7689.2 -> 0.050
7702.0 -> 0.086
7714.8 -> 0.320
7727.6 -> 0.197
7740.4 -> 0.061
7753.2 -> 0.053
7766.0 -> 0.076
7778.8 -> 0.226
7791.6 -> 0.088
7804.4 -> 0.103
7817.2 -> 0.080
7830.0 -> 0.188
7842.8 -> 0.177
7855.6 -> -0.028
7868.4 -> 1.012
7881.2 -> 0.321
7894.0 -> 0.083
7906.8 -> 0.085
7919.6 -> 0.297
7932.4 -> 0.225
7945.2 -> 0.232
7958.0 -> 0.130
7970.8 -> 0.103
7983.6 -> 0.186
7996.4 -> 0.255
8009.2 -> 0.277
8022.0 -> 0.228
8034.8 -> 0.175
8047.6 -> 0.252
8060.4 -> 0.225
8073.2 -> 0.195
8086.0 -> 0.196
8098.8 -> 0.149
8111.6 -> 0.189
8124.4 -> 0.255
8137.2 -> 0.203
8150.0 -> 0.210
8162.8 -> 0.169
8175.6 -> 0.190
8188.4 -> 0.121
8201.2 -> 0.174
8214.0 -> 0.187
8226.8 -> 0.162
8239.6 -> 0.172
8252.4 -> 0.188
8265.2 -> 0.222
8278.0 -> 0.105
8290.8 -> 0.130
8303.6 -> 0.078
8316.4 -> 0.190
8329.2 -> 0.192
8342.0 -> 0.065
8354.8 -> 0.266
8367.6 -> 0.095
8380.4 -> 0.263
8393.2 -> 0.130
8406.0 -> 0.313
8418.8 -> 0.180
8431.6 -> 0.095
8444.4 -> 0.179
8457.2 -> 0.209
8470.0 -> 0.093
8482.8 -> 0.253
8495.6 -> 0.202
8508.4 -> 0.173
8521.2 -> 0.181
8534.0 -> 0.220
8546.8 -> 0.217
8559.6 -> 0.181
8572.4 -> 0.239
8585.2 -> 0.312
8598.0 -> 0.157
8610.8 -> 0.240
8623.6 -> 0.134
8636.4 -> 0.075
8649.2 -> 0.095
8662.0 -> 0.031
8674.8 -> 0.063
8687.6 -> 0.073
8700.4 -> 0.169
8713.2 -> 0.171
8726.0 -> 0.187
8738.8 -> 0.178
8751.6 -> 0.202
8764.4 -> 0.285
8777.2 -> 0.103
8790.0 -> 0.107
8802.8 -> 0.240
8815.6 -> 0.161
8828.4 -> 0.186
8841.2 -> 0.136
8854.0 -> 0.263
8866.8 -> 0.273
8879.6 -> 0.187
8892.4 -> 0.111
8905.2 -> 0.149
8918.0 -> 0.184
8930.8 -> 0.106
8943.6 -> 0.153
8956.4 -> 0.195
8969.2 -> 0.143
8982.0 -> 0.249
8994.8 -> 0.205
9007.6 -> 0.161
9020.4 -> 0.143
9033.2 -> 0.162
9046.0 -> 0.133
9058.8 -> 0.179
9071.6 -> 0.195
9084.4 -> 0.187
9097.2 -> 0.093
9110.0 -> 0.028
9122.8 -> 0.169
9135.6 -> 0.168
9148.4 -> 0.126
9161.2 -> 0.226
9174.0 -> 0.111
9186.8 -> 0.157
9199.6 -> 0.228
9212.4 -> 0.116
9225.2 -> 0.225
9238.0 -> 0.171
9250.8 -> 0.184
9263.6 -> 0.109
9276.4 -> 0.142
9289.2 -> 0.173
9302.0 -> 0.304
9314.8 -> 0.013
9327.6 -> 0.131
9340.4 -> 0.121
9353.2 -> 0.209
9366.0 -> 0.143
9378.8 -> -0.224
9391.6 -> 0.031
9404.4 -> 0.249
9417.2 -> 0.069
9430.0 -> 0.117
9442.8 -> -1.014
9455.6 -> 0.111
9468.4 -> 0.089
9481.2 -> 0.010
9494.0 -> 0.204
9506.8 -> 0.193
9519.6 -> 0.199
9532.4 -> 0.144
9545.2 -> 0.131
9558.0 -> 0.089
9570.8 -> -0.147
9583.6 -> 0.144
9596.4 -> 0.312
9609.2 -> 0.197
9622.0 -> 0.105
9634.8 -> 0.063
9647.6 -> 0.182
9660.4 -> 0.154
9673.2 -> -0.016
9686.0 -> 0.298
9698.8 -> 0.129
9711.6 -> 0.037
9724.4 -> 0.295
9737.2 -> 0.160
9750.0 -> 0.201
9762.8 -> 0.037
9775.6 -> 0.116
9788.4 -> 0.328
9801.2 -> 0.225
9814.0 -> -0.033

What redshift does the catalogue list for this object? 1.111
